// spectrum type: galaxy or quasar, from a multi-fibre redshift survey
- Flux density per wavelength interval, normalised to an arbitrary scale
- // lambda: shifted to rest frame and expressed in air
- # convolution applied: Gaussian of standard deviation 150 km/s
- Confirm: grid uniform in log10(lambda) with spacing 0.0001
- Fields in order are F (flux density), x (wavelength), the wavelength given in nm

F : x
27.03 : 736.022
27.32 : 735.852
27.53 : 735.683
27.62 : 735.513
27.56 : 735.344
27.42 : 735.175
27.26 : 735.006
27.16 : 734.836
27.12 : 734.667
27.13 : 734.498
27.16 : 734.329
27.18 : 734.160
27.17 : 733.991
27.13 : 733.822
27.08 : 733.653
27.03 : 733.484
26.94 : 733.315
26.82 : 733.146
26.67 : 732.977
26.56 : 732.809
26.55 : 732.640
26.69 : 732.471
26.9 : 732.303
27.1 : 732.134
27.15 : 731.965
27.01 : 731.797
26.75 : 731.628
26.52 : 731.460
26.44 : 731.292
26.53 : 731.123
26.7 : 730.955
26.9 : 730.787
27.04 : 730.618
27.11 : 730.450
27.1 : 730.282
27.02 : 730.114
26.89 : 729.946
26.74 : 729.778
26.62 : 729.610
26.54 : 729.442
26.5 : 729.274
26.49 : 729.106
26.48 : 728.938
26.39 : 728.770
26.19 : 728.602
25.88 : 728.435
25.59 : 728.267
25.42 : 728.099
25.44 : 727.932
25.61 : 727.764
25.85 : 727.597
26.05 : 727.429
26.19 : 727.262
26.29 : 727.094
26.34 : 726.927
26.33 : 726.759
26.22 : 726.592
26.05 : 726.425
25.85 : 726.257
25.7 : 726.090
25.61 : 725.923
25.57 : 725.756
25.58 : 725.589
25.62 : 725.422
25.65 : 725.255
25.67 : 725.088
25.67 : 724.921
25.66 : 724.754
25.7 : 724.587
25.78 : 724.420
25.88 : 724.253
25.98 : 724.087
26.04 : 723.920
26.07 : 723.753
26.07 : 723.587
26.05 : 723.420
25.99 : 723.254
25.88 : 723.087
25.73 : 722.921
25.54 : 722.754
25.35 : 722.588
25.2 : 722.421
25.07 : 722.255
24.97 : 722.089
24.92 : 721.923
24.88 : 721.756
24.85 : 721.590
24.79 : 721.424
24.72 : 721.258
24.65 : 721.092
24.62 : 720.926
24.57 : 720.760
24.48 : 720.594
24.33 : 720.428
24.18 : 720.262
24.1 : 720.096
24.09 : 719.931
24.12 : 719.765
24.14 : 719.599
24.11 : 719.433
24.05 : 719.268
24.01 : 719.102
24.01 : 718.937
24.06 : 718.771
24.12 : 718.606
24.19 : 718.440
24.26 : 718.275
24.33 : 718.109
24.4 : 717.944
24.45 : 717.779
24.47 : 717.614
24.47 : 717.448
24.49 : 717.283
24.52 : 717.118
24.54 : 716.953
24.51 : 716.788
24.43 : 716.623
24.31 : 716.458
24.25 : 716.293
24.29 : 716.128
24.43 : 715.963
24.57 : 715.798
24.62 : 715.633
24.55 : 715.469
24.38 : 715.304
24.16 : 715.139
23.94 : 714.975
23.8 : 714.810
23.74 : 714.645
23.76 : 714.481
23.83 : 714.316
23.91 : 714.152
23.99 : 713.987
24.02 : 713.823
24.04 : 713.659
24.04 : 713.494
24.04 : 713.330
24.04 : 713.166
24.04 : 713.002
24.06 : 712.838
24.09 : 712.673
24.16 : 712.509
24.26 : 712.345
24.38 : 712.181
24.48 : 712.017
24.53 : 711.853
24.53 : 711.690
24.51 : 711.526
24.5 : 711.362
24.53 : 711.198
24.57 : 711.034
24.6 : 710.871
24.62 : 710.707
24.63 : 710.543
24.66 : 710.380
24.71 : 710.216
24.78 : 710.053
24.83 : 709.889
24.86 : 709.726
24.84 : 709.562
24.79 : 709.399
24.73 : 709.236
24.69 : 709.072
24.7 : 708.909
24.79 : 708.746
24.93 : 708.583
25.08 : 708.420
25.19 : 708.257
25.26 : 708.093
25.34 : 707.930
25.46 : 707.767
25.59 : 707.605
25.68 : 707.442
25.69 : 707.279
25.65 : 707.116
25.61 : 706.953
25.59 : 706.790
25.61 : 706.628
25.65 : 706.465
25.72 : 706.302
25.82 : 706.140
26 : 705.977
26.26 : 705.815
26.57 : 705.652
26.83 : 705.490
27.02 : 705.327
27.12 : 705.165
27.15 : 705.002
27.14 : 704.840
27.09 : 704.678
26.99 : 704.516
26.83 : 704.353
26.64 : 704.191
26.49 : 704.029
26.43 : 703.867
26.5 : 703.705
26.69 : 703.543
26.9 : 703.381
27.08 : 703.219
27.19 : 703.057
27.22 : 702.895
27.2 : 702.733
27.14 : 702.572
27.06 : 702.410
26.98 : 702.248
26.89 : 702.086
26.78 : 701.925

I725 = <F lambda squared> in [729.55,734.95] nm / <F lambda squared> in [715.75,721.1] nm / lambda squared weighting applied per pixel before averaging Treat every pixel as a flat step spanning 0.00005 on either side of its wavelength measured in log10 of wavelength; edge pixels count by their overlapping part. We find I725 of 1.15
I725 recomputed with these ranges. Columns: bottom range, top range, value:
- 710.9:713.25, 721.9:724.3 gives 1.09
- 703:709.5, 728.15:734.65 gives 1.10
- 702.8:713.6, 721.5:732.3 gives 1.08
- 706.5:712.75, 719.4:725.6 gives 1.05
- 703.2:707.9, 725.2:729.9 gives 1.05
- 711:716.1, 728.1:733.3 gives 1.15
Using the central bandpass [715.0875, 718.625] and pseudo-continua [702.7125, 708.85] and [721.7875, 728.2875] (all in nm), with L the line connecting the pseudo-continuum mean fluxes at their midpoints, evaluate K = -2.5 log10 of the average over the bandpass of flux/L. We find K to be 0.07 mag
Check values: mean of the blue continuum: 26.2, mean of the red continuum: 25.7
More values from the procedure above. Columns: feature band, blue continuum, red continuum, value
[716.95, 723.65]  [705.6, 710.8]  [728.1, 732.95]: 0.057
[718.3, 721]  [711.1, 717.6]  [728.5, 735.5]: 0.037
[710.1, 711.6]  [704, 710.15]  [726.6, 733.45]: 0.055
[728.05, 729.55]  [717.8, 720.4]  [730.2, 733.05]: 0.001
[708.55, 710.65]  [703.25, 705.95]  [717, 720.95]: 0.049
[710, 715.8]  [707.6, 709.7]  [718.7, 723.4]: 0.028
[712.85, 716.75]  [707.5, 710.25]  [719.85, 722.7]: 0.032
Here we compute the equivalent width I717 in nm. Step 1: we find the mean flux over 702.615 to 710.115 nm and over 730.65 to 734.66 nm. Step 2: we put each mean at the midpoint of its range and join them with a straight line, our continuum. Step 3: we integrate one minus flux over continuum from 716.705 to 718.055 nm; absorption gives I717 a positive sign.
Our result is 0.10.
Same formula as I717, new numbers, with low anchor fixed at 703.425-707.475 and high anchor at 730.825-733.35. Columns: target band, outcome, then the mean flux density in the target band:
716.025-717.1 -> 0.086 nm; 24.4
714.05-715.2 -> 0.114 nm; 23.9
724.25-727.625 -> 0.101 nm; 25.9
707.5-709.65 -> 0.112 nm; 25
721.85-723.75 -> 0.076 nm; 25.6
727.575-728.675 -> 0.041 nm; 25.7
